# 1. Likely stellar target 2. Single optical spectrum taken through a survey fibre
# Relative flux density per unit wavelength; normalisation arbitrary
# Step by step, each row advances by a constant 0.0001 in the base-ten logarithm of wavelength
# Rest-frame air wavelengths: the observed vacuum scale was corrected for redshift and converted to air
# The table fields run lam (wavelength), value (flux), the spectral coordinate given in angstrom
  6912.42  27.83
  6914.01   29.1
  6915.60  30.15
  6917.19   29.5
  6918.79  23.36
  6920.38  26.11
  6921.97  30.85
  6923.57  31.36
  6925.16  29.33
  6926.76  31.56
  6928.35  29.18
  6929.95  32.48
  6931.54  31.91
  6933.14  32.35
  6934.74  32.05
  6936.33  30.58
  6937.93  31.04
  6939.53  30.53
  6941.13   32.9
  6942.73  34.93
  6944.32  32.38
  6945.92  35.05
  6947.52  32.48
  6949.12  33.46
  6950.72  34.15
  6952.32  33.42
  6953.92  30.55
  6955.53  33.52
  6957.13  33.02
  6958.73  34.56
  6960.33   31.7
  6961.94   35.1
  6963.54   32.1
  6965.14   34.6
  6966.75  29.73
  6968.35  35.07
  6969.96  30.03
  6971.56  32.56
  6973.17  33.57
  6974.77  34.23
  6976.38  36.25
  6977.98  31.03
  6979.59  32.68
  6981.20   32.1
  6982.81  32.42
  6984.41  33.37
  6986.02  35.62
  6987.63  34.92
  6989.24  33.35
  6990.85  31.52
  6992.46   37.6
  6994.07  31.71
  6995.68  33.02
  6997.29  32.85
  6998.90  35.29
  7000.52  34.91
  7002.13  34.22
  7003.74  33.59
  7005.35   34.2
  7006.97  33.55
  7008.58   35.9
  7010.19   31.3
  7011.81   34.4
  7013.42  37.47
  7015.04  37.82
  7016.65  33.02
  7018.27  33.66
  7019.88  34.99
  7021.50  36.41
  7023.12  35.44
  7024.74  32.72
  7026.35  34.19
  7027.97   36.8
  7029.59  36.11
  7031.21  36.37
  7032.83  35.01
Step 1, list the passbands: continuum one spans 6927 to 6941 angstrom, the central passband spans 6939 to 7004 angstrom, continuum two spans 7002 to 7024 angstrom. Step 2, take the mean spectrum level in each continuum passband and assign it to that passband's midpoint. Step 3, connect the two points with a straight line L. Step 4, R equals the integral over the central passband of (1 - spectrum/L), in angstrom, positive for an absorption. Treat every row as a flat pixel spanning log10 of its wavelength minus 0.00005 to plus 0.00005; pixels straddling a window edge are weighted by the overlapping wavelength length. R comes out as -0.8 angstrom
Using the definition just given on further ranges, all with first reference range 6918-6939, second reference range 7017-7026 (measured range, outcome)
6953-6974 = -0.64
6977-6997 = -0.23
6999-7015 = -0.35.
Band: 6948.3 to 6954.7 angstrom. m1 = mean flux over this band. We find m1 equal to 32.9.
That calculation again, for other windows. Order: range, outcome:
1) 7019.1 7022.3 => 35.7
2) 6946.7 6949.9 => 33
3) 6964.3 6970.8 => 32.4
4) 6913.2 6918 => 29.6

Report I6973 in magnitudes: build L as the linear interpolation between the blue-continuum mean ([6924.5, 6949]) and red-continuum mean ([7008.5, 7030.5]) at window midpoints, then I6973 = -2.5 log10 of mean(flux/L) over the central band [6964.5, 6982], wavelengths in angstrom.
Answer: 0.01 mag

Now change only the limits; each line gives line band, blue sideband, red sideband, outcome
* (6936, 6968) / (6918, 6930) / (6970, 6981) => -0.05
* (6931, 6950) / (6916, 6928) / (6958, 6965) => -0.05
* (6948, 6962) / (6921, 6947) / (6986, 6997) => -0.02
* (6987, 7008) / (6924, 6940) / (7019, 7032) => 0.01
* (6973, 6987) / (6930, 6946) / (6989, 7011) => -0.01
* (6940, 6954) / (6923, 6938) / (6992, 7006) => -0.05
